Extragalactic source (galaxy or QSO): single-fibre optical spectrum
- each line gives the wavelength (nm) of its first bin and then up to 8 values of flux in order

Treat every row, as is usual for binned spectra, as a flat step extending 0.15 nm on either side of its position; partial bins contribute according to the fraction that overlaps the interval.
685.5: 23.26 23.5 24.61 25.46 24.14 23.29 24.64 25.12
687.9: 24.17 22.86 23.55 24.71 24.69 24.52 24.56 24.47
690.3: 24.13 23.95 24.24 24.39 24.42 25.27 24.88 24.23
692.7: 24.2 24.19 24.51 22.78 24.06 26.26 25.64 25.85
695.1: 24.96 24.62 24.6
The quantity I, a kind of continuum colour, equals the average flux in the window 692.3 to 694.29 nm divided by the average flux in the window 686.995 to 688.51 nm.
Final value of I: 1.0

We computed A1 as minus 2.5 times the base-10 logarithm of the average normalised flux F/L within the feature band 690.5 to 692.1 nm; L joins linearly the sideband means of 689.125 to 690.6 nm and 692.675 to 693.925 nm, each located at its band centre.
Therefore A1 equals -0.01 mag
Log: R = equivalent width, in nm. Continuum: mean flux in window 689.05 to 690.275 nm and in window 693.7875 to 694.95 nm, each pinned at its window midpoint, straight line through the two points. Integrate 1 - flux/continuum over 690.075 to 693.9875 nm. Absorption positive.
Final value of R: 0.12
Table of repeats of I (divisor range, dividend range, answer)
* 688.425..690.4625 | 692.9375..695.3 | 1.02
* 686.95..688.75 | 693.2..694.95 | 1.04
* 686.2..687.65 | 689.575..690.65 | 0.99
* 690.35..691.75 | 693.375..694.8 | 1.02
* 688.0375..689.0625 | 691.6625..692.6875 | 1.04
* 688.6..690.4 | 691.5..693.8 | 0.99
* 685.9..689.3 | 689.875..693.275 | 1.00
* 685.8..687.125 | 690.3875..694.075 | 1.00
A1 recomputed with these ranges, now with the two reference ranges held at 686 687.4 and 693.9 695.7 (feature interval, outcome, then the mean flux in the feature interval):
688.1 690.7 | 0.02 mag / 24.2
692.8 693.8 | 0.06 mag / 23.9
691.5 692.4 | 0.01 mag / 24.8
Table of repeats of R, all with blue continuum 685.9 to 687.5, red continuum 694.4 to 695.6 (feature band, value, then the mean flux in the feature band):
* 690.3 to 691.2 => 0.02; 24.1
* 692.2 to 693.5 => 0.04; 24.2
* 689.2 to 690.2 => 0.01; 24.5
